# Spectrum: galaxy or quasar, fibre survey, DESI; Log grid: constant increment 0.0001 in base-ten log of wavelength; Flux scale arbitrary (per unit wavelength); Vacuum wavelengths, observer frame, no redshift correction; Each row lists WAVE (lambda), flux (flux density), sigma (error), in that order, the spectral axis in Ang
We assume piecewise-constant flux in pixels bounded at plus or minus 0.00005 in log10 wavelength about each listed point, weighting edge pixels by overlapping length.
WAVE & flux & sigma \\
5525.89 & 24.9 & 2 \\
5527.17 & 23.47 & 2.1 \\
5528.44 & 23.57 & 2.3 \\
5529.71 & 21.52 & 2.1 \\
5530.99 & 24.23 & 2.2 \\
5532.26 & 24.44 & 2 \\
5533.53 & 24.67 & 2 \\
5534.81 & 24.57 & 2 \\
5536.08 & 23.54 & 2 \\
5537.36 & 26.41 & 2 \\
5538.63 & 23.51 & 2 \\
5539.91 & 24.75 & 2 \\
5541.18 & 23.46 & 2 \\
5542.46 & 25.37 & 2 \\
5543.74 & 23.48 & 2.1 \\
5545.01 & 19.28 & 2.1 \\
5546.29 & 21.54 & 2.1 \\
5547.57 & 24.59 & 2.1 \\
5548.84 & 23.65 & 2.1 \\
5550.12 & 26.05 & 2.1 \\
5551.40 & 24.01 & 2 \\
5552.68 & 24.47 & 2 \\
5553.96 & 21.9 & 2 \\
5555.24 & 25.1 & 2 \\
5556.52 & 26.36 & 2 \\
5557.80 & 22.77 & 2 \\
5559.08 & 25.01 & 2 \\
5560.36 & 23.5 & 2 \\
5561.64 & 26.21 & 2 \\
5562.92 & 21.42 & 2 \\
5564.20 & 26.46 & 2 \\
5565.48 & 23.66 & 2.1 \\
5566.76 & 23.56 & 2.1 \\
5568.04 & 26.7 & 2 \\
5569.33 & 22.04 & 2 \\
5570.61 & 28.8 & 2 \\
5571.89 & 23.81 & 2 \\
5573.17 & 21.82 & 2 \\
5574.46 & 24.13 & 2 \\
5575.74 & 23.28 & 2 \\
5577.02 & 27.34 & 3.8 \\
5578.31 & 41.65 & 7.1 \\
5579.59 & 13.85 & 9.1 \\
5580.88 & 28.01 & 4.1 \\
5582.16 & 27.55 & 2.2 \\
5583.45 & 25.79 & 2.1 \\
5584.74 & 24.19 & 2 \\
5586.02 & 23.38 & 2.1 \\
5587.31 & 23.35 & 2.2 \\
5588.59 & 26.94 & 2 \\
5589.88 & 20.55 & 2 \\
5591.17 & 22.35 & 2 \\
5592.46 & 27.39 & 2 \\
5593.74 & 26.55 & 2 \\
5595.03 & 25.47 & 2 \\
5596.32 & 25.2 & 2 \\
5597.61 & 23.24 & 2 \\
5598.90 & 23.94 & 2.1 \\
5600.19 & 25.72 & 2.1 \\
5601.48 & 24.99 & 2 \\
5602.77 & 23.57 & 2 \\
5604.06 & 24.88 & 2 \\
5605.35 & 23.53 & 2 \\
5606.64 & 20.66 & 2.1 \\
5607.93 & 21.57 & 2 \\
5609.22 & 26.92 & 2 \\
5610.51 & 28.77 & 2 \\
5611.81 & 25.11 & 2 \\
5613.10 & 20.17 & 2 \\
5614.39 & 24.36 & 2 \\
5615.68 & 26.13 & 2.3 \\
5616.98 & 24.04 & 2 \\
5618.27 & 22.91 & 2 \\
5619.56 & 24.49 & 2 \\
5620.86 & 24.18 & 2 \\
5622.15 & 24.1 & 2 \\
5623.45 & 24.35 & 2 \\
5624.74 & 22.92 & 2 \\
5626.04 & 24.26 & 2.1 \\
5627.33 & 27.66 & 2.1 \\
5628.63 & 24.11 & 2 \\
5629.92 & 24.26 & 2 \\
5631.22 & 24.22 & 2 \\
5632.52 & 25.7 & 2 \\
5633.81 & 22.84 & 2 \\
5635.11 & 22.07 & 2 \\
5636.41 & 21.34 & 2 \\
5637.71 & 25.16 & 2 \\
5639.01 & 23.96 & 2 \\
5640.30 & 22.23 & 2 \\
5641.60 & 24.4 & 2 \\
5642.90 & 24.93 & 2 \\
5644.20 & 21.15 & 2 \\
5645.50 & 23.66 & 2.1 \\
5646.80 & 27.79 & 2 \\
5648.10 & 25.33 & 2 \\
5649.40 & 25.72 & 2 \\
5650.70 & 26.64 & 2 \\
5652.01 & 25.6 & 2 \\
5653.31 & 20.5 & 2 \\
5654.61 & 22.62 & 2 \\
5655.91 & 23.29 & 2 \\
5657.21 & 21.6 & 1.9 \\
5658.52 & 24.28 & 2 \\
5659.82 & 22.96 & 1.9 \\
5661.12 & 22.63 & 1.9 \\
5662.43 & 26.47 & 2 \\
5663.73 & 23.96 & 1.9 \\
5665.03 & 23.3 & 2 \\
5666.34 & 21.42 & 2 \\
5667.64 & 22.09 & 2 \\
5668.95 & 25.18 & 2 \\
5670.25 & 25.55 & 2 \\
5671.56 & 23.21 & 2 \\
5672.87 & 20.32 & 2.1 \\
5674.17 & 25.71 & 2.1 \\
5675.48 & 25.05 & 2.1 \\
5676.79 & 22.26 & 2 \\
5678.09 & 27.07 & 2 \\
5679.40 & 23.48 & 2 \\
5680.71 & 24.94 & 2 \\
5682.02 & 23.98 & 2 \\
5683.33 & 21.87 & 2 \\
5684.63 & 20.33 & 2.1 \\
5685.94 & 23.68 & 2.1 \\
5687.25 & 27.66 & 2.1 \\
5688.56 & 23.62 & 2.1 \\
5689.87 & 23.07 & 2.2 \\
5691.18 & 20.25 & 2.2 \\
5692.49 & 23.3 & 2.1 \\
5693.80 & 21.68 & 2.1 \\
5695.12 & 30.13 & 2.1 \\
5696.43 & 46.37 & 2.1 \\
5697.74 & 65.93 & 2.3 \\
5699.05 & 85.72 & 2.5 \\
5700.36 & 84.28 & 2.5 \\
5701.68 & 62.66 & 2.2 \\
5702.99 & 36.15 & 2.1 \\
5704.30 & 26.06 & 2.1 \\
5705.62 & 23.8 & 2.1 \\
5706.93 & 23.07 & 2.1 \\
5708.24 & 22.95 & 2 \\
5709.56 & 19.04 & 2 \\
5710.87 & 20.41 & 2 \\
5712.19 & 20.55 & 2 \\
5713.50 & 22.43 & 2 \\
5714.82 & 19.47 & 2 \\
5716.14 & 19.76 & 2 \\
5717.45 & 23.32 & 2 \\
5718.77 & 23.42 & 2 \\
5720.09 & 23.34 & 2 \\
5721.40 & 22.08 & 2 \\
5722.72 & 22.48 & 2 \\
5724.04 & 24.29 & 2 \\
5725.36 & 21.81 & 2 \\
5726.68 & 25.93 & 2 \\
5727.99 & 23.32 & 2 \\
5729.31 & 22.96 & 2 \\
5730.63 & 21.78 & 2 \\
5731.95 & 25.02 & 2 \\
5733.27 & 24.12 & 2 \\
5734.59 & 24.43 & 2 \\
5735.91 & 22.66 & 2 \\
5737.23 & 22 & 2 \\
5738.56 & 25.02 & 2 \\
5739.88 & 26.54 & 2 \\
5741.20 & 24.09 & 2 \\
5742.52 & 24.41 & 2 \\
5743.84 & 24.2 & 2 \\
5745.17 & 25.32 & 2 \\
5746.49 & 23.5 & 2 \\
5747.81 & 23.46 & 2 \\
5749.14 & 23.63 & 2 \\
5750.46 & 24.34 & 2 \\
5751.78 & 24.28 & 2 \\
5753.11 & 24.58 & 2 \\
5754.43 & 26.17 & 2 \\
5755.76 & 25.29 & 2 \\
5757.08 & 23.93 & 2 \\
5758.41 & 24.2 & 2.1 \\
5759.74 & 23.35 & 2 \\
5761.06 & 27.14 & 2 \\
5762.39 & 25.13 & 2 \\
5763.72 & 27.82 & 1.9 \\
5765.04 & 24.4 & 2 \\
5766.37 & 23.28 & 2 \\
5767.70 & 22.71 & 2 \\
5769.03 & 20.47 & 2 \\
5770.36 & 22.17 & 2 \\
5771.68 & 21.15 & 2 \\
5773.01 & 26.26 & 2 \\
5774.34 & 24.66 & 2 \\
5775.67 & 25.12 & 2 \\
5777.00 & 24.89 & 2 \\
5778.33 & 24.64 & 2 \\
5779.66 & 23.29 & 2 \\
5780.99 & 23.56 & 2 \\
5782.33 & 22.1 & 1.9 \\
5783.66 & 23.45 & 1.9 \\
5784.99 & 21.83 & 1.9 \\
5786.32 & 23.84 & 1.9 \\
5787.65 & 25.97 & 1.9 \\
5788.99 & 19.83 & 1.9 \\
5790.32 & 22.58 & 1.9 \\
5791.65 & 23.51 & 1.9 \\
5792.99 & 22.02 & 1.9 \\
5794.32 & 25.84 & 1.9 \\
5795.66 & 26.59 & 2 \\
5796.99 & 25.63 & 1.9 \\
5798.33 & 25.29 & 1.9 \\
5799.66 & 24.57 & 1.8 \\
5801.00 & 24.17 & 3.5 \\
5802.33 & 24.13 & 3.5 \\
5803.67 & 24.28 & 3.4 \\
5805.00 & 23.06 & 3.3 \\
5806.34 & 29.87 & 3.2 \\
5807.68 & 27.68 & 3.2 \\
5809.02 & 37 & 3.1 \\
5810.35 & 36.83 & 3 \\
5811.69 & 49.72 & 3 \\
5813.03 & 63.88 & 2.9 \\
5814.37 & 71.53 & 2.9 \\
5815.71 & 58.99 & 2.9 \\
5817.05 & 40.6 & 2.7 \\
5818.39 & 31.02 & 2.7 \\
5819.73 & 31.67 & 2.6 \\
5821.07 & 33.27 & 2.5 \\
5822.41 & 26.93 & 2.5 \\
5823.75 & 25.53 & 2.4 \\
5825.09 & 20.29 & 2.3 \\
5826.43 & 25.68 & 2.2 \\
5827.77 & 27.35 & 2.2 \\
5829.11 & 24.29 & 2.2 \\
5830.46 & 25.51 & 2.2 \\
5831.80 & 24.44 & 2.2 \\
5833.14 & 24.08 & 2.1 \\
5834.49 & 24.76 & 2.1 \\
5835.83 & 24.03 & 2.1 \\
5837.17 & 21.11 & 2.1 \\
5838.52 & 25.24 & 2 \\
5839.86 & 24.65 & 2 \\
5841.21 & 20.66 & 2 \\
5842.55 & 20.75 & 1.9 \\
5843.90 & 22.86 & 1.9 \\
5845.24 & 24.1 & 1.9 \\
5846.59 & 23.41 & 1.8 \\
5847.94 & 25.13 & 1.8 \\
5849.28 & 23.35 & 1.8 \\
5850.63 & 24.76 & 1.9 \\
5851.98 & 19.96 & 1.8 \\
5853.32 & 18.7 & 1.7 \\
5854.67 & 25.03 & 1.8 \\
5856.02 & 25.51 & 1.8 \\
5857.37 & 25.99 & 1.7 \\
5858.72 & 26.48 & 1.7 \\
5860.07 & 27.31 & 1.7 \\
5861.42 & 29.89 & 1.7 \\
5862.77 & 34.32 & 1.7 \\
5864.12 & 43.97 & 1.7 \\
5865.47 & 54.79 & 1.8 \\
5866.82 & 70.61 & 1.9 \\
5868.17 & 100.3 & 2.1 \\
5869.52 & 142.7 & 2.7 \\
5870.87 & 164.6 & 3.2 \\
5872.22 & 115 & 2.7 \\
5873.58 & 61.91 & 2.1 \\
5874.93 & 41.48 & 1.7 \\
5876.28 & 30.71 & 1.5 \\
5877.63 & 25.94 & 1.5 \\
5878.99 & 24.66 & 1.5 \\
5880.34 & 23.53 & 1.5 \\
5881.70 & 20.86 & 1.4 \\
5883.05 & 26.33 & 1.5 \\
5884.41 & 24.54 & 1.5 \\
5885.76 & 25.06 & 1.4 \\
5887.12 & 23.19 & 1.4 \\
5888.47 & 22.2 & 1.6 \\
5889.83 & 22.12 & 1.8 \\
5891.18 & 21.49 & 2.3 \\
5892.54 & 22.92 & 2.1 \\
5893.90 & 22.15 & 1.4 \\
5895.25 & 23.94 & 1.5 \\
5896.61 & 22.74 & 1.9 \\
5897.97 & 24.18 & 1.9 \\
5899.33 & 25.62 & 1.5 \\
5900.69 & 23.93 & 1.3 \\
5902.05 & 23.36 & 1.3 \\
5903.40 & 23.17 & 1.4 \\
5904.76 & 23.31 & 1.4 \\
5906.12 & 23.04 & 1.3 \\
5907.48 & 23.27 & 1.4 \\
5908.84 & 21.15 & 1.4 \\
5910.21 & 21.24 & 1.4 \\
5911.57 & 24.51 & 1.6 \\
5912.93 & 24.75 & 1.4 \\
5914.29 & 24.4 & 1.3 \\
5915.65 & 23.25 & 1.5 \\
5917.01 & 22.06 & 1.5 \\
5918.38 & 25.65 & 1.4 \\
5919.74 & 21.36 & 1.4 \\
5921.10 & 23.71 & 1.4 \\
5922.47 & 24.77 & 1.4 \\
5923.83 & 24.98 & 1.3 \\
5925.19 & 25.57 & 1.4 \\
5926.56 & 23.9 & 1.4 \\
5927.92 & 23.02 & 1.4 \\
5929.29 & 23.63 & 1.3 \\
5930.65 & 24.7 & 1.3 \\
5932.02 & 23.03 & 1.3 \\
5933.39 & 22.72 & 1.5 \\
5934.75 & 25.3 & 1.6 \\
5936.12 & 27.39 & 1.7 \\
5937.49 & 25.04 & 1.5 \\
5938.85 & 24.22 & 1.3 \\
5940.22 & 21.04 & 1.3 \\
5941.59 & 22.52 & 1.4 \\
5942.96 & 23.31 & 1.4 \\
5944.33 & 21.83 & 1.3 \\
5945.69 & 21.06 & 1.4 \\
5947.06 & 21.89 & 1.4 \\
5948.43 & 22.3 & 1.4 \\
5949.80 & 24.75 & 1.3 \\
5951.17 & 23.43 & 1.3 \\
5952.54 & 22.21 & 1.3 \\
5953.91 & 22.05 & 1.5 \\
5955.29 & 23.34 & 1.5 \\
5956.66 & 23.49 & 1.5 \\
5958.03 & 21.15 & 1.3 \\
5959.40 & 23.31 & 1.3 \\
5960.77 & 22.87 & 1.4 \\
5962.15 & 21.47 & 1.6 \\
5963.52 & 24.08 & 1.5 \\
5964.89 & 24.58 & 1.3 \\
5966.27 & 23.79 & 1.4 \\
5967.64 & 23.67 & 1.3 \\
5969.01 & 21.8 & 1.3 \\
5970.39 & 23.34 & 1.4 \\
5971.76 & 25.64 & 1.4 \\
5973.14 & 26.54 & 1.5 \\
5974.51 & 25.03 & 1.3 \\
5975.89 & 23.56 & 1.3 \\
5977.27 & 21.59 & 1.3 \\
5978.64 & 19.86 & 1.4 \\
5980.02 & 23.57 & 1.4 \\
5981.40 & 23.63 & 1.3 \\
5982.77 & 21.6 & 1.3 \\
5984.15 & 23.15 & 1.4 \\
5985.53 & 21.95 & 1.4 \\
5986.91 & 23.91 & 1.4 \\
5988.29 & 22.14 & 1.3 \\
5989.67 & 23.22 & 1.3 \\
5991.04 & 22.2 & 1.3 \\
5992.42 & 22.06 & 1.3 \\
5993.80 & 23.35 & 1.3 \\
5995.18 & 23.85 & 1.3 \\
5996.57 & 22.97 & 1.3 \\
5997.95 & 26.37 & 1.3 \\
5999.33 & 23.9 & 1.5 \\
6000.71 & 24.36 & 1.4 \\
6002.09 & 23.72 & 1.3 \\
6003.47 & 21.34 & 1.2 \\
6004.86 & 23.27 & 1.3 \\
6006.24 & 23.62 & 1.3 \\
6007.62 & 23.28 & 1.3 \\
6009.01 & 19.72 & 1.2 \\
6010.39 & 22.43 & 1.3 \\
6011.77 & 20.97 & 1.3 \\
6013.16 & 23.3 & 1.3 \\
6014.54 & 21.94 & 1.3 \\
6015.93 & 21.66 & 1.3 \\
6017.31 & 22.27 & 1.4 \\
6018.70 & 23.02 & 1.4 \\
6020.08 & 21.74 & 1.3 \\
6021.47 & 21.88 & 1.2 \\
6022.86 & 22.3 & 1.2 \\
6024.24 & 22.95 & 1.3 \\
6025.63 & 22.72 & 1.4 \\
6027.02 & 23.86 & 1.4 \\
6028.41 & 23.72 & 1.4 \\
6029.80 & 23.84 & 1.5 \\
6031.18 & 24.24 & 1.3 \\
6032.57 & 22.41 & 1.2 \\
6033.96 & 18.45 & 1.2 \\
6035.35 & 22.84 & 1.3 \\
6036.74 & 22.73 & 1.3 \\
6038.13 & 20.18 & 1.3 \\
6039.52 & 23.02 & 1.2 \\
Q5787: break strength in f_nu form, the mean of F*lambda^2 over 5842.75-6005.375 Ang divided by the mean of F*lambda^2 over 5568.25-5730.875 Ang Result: 1.21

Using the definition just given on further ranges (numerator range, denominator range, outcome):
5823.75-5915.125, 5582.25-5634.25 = 1.47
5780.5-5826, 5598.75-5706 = 1.19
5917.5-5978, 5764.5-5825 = 0.86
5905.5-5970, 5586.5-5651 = 1.07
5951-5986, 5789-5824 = 0.74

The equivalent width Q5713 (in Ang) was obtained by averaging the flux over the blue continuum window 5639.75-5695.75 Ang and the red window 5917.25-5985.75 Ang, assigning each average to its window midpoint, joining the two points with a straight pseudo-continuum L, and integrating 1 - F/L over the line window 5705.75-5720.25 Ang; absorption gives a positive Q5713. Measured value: 1.3 Ang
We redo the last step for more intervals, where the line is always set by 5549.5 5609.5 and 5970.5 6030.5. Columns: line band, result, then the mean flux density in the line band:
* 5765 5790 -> 0.6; 23.3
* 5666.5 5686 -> 0.5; 23.6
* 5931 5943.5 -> -0.3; 23.9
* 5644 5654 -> -0.1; 24.7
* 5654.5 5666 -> 0.4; 23.4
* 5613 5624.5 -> 0.2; 24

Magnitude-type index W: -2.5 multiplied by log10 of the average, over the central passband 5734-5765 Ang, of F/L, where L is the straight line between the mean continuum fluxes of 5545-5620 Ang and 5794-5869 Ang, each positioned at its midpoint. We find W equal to 0.20 mag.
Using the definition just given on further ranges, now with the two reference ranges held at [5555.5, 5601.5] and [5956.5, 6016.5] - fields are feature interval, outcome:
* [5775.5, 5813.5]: -0.14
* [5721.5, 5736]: 0.03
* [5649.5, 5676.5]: 0.04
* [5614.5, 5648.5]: 0.02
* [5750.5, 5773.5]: -0.01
